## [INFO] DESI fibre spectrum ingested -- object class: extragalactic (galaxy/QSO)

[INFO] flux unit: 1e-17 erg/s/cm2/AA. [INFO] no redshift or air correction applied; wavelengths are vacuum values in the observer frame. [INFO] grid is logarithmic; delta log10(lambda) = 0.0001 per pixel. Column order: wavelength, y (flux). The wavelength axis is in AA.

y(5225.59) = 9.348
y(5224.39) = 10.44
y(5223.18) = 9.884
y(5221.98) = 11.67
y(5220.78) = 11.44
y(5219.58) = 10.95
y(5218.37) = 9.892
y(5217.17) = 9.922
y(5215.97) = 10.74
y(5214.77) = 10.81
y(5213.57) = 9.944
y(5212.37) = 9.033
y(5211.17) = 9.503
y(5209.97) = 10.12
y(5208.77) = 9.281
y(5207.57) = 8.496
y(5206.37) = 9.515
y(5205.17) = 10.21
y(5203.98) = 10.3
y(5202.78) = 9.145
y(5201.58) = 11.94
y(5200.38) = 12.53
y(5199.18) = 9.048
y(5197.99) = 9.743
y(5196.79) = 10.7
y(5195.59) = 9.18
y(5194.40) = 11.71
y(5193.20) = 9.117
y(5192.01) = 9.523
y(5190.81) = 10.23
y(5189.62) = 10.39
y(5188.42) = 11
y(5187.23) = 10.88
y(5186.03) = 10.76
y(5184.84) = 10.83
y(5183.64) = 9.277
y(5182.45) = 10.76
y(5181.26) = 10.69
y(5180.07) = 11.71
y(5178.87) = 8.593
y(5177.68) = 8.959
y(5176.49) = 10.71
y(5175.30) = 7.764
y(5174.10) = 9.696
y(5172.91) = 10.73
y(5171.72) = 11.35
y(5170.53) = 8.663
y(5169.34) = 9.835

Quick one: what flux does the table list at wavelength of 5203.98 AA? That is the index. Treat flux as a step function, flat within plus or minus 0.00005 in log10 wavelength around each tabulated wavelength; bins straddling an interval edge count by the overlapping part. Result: 10.3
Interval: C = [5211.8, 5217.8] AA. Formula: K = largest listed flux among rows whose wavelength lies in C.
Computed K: 10.81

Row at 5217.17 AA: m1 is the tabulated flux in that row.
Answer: 9.922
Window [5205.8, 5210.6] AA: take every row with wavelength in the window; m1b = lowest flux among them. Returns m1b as 8.496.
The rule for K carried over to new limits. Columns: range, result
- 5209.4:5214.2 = 10.12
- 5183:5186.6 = 10.83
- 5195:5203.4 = 12.53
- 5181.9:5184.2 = 10.76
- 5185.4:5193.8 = 11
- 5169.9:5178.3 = 11.35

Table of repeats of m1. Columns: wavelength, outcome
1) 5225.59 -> 9.348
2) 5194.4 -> 11.71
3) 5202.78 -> 9.145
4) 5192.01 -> 9.523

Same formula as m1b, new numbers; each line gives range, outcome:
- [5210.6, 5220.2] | 9.033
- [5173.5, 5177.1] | 7.764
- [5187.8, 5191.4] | 10.23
